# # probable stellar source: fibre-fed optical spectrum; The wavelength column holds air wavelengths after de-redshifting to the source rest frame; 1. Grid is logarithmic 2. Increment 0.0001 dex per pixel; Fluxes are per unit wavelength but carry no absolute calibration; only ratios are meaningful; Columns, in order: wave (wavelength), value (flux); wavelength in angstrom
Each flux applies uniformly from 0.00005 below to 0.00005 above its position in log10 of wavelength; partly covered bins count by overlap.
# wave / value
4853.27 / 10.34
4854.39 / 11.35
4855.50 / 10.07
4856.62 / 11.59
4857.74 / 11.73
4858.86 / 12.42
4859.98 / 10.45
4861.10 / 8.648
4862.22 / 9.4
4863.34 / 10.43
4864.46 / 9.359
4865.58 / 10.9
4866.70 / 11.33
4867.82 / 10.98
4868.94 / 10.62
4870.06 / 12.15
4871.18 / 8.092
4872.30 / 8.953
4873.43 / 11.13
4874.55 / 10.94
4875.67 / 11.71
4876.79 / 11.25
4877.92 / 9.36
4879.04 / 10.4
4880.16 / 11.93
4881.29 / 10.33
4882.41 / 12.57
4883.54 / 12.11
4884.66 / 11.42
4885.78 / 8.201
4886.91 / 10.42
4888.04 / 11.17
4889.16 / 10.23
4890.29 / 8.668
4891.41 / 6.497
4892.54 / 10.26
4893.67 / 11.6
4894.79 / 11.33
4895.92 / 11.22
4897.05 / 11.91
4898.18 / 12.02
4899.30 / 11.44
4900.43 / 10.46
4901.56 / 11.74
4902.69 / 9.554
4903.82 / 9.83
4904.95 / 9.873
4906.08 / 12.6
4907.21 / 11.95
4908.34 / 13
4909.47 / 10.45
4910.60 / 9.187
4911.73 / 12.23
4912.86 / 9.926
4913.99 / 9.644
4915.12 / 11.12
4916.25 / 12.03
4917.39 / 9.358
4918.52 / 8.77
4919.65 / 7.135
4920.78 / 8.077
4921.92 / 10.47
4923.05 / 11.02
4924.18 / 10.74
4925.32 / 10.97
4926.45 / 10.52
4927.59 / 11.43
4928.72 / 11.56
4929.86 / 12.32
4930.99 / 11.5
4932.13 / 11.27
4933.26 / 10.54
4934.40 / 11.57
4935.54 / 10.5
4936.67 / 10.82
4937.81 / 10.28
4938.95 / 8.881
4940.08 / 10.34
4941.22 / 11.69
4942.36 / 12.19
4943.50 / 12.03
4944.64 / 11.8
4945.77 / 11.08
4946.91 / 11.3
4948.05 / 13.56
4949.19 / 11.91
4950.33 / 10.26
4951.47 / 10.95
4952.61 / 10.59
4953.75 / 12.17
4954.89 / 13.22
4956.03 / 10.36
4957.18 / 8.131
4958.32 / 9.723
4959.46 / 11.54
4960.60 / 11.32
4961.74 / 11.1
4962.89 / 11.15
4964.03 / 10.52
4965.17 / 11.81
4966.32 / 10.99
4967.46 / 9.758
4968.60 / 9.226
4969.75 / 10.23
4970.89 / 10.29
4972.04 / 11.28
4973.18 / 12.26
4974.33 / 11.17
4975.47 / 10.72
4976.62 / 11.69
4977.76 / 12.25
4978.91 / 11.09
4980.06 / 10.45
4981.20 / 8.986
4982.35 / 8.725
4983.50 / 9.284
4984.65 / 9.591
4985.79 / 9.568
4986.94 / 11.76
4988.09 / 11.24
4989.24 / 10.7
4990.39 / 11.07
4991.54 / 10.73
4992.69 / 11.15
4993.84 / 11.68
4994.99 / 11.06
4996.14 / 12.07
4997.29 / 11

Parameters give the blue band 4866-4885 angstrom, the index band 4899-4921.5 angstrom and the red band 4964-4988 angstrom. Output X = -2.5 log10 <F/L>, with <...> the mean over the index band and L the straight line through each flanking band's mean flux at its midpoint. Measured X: 0.039 mag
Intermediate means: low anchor 10.9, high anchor 10.6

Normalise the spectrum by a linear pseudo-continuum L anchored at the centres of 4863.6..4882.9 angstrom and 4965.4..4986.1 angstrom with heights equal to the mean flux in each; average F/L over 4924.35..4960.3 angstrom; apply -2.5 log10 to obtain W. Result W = -0.06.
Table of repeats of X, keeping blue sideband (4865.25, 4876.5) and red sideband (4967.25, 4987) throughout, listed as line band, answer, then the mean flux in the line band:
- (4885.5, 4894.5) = 0.099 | 9.73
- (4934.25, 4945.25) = -0.047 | 11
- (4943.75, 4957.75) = -0.078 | 11.3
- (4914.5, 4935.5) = -0.001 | 10.6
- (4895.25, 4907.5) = -0.050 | 11.1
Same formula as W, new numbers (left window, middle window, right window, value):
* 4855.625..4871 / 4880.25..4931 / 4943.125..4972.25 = 0.02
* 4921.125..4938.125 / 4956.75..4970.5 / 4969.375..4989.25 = 0.03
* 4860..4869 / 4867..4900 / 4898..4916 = -0.01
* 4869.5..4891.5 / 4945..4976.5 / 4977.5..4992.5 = -0.06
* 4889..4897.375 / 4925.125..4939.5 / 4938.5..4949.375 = 0.02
